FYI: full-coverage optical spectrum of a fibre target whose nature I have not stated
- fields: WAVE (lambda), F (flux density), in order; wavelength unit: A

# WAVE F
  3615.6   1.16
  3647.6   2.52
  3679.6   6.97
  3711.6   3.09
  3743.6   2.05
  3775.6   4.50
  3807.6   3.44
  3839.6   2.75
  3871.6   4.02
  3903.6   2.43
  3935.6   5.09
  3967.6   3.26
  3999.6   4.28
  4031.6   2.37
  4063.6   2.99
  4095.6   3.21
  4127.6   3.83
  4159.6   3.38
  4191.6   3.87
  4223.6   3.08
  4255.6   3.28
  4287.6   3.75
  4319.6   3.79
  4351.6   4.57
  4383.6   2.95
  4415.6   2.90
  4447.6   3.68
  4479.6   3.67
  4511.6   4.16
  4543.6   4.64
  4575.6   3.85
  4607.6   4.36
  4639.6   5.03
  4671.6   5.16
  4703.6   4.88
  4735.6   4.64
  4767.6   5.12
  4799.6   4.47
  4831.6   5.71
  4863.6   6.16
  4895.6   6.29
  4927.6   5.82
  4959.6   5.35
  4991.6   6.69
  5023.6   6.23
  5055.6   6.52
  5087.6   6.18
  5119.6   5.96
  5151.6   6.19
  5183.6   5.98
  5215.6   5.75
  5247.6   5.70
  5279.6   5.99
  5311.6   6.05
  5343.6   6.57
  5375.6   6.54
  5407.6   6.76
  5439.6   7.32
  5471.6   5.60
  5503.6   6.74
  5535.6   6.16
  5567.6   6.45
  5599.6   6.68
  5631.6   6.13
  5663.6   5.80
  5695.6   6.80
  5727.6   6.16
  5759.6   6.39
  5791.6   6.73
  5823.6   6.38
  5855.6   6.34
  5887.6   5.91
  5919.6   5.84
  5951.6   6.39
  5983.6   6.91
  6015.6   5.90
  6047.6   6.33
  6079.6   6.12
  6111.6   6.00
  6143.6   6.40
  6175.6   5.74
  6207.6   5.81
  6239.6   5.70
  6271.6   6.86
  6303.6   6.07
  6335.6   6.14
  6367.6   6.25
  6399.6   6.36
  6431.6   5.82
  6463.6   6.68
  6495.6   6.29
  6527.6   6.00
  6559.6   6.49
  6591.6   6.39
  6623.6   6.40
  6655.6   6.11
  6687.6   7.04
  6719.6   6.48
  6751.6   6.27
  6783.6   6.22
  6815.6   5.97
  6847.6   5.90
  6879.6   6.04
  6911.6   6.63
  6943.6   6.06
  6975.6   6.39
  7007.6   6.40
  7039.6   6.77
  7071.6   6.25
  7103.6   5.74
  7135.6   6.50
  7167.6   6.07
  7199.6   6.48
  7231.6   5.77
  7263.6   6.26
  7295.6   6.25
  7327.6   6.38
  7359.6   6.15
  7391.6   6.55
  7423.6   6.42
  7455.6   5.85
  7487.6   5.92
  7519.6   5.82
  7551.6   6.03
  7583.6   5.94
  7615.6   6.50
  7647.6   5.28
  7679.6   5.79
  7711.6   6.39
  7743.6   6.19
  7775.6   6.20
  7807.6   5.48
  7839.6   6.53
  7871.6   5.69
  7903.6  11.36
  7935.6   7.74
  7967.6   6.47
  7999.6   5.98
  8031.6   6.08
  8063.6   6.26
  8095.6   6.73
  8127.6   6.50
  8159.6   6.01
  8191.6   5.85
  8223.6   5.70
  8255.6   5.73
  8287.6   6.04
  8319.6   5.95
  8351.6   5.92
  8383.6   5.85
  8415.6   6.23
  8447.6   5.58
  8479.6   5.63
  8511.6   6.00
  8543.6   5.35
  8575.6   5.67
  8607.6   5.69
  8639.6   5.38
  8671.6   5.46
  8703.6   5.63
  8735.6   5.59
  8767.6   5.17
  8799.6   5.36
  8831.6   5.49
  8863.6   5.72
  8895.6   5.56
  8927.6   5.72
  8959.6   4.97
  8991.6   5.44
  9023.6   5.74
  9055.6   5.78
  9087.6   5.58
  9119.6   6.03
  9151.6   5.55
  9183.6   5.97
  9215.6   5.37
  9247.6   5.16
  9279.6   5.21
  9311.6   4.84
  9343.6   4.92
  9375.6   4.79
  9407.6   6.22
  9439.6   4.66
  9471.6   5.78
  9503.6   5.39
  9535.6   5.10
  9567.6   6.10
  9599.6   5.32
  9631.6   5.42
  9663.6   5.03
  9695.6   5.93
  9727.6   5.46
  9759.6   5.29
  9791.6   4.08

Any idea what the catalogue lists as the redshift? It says 0.206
